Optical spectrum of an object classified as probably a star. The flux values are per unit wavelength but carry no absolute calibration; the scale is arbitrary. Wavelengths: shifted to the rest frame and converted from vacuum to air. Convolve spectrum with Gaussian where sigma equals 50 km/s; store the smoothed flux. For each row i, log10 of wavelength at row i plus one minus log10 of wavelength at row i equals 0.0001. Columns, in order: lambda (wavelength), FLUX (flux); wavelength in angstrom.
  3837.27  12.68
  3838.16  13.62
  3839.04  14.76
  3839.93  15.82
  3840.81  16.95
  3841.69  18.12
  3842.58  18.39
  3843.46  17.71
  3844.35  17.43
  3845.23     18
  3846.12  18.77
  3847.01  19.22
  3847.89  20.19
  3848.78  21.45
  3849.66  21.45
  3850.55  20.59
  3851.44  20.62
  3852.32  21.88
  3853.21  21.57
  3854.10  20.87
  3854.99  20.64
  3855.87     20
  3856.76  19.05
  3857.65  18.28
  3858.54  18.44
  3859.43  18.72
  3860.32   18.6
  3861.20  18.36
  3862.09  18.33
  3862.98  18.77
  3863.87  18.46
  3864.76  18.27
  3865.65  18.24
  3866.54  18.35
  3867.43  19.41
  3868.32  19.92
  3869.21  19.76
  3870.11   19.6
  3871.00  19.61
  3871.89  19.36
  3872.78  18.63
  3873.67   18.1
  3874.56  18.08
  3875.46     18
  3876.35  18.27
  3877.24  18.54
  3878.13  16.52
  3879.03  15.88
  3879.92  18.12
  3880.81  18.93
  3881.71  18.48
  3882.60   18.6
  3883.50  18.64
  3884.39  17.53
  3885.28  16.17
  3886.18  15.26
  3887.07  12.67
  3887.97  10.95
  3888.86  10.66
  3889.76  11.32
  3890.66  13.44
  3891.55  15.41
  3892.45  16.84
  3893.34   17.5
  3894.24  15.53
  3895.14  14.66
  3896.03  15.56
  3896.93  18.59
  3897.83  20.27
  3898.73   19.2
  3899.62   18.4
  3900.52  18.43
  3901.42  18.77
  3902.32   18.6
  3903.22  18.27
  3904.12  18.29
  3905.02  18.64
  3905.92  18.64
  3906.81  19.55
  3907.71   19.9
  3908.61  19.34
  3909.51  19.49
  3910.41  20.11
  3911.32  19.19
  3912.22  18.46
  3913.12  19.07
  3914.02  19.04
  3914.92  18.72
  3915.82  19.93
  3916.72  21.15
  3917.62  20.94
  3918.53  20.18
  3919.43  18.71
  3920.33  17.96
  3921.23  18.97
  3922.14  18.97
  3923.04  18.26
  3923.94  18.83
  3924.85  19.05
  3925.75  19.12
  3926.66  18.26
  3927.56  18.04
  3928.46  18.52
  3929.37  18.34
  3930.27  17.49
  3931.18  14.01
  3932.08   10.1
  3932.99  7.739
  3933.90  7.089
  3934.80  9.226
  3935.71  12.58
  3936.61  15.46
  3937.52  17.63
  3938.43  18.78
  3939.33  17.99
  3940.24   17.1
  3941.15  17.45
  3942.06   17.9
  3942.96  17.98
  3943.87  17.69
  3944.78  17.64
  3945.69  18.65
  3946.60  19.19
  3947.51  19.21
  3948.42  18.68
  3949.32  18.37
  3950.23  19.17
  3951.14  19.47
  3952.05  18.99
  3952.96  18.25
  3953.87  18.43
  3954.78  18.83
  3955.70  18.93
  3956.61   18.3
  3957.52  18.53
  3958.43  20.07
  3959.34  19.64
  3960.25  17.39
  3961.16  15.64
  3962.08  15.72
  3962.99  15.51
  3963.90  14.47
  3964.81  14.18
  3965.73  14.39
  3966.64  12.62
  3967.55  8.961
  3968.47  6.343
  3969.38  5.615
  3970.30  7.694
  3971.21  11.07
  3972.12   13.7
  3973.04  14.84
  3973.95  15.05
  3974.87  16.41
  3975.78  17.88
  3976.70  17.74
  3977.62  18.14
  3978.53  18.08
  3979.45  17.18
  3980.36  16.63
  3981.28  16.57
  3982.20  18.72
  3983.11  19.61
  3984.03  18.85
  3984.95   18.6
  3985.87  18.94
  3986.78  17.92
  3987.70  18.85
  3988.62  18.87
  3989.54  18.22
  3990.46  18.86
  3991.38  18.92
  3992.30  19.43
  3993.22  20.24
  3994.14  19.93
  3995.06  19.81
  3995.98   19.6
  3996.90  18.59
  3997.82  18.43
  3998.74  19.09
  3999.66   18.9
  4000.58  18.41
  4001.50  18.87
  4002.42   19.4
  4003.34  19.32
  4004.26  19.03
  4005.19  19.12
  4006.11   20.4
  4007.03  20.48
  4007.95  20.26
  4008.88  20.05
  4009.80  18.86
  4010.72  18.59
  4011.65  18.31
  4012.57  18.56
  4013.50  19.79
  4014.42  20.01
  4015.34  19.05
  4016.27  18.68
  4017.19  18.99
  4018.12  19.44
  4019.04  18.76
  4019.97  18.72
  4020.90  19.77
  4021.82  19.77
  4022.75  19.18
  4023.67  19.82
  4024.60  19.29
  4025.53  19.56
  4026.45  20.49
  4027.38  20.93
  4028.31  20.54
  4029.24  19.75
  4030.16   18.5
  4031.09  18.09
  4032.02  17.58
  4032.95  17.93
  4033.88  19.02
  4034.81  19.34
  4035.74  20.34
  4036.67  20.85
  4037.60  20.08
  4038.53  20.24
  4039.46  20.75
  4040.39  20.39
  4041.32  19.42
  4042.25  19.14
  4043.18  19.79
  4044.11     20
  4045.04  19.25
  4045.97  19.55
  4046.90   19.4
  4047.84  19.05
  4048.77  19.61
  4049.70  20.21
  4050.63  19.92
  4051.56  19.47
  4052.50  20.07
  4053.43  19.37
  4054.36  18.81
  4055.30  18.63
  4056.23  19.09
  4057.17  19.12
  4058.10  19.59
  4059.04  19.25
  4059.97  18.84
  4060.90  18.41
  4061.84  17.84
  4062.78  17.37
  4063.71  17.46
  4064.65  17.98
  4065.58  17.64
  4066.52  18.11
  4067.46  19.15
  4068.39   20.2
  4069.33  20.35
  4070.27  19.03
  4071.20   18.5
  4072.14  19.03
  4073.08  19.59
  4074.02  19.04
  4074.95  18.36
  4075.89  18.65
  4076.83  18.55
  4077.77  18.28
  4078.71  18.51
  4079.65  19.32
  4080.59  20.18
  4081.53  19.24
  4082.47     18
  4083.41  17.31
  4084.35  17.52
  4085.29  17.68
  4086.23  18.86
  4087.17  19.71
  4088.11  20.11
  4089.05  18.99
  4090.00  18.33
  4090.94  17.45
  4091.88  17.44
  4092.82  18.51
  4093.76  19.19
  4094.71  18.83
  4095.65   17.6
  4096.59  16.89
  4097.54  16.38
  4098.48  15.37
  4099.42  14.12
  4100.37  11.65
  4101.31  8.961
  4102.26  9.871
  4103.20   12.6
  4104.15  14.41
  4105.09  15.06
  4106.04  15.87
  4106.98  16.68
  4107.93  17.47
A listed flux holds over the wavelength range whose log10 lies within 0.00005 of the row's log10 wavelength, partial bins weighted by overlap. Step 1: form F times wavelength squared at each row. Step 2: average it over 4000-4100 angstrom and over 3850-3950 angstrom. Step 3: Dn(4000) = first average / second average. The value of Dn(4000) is 1.15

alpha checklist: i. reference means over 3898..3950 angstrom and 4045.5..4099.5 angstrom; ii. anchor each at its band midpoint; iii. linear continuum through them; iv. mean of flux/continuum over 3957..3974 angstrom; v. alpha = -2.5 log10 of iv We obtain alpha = 0.29 mag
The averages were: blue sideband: 17.8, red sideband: 18.6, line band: 13.7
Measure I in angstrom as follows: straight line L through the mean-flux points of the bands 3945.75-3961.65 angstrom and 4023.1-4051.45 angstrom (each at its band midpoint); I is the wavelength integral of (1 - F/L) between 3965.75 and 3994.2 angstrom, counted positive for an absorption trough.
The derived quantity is 4.4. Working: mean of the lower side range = 18.6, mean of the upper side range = 19.6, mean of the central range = 16.1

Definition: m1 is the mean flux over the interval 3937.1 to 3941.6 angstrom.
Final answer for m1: 17.8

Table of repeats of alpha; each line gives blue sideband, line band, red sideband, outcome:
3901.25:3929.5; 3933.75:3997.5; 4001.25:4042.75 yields 0.15 mag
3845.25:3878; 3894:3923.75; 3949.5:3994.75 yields -0.04 mag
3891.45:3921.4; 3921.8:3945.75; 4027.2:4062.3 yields 0.16 mag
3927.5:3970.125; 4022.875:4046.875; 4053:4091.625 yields -0.10 mag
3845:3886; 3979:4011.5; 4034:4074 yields 0.01 mag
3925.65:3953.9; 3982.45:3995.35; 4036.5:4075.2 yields -0.08 mag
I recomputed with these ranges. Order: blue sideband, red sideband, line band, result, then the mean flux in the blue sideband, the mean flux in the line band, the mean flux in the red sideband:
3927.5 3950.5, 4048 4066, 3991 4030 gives -3.46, 16.2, 19.4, 18.9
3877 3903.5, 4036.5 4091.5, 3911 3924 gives -1.75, 16.6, 19.3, 19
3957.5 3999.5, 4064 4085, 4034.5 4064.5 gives -2.02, 16.6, 19.4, 18.7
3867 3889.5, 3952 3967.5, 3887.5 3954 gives -1.33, 17.4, 17.4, 16.8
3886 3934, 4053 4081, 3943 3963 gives -0.70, 17.3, 18.3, 18.8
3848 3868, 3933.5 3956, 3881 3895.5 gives 2.68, 19.6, 15.3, 17.2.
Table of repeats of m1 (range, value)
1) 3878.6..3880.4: 17.1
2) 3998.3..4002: 18.8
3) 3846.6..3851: 20.6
